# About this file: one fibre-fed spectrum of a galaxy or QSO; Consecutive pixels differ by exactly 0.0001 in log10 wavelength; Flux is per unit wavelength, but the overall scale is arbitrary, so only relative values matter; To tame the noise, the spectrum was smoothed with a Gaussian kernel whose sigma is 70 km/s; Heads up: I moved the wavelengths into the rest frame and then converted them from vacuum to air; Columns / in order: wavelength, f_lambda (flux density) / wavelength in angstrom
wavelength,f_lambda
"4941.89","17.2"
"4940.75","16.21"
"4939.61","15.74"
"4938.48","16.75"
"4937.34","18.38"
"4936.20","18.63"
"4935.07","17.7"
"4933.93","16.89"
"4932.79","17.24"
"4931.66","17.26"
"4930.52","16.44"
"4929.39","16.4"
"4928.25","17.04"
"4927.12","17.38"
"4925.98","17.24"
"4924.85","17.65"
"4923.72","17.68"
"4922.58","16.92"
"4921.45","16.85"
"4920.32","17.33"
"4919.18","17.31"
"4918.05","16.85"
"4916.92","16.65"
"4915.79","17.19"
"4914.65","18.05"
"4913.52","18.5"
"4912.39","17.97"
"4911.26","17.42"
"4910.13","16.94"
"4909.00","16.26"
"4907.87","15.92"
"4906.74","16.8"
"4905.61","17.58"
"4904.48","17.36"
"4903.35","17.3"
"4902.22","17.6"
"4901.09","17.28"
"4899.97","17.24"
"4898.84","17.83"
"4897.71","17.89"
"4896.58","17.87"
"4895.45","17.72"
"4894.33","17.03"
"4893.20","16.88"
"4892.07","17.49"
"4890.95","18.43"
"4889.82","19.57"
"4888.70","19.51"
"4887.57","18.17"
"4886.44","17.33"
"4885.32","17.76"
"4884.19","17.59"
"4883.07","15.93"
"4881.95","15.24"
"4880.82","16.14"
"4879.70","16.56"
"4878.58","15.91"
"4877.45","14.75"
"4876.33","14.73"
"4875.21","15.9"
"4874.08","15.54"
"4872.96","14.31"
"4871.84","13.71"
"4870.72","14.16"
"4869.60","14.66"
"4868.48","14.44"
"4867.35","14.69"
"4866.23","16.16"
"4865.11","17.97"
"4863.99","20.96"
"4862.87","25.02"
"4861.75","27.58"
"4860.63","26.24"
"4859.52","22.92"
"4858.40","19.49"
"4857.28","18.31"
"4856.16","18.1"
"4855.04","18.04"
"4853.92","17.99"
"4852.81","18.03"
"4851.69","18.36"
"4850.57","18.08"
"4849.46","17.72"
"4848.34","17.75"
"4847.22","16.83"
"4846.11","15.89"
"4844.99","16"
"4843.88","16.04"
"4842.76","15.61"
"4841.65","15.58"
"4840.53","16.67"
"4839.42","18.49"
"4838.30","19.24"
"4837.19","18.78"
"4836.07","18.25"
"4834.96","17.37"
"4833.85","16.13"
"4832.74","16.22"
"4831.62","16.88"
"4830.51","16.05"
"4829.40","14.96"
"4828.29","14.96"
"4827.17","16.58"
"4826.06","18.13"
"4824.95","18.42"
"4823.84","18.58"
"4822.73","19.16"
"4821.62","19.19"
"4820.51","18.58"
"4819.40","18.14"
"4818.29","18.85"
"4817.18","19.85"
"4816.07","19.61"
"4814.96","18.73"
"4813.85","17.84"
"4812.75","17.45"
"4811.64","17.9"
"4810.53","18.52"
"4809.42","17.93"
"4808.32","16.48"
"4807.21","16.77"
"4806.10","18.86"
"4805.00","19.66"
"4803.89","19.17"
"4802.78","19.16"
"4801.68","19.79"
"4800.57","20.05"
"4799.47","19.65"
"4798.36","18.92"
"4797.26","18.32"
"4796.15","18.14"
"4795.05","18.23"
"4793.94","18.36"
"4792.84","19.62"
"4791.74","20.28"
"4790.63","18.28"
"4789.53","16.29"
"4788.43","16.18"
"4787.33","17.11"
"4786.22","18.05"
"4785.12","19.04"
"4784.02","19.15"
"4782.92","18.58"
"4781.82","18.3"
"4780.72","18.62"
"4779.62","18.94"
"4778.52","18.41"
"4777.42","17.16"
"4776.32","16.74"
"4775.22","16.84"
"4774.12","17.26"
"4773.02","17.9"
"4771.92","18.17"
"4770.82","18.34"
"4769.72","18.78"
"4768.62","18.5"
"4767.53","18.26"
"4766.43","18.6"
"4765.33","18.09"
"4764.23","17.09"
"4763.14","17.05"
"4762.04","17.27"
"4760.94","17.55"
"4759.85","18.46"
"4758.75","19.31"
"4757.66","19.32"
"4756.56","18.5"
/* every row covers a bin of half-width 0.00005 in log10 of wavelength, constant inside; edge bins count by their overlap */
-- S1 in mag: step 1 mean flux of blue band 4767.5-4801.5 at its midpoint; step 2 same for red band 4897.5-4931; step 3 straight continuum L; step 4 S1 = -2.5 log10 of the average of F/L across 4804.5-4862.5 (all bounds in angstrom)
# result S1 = -0.02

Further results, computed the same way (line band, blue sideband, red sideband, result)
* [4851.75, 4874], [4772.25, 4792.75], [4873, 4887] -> -0.13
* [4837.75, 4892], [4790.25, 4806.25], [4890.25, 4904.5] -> 0.03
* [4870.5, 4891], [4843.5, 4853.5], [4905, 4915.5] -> 0.06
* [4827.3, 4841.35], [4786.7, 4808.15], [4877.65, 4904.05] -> 0.07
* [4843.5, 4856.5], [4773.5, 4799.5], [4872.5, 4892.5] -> -0.01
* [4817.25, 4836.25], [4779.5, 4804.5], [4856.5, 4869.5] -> 0.11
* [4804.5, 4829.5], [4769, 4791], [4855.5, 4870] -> 0.04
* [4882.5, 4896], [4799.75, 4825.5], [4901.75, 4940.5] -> -0.01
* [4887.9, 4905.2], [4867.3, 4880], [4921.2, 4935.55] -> -0.13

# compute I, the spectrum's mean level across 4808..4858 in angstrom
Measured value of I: 17.6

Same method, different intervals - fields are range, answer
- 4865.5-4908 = 16.6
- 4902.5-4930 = 17.2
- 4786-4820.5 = 18.5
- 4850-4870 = 19.3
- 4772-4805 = 18.4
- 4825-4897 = 17.4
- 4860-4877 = 17.7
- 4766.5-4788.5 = 18.1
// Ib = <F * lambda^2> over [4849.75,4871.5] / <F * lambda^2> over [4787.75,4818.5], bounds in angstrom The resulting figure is 1.05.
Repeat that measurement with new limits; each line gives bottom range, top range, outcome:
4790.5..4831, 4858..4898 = 0.99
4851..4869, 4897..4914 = 0.90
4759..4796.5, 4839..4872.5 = 1.03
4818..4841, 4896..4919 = 1.02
